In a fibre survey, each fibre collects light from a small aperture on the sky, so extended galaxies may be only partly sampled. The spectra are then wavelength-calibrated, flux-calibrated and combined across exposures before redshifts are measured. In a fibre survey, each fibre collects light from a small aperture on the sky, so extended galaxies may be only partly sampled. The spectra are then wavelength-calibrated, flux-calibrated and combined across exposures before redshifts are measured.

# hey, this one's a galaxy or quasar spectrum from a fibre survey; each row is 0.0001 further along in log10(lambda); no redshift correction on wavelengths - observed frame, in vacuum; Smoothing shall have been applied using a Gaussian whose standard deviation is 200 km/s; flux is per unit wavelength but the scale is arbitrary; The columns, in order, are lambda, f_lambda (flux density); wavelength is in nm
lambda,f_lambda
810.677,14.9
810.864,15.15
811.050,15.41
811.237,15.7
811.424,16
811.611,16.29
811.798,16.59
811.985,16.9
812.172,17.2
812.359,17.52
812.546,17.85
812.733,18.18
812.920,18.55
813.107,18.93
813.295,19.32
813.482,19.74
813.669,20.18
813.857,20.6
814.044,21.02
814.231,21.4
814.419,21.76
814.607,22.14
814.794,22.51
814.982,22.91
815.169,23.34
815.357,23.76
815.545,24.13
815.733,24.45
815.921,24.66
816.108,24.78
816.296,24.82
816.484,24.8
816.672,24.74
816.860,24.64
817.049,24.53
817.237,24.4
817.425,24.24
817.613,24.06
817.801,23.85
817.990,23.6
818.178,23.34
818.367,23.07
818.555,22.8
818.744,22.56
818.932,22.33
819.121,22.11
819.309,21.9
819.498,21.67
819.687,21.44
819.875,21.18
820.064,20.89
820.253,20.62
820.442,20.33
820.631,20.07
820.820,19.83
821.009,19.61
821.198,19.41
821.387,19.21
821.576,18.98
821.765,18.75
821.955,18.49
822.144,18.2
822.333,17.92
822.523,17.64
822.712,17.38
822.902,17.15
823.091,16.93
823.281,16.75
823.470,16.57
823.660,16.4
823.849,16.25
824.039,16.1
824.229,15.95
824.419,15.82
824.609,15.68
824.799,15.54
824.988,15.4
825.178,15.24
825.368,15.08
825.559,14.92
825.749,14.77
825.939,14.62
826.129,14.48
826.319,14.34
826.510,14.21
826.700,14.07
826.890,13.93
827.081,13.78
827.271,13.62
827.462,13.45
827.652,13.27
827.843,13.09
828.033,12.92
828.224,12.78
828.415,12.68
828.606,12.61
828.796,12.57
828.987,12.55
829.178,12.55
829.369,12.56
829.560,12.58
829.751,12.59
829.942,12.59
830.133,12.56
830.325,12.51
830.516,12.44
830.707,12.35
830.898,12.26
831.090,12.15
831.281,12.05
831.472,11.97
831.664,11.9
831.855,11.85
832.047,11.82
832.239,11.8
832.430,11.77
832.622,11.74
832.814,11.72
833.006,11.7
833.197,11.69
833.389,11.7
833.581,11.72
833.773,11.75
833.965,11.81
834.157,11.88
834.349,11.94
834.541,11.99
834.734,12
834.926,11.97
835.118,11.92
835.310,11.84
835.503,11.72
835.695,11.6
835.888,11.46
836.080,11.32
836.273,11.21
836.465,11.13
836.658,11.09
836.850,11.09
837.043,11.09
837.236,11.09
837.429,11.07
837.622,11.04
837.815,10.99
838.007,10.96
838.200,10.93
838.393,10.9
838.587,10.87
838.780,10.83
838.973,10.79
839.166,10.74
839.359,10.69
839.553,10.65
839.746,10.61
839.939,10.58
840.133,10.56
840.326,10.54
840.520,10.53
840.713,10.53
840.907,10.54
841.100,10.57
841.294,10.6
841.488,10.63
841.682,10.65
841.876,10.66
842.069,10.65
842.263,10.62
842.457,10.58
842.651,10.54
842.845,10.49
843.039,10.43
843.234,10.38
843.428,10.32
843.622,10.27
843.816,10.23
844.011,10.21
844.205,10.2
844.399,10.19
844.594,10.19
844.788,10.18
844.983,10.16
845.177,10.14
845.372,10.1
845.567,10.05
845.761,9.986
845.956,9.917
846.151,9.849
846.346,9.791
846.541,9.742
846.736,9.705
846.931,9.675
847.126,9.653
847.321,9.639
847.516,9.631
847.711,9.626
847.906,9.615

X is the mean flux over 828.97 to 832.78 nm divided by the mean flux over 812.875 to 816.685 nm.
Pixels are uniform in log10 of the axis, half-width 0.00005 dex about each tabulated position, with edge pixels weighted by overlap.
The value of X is 0.55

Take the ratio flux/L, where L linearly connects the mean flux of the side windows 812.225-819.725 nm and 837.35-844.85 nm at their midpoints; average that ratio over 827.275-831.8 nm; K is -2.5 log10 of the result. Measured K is 0.259 mag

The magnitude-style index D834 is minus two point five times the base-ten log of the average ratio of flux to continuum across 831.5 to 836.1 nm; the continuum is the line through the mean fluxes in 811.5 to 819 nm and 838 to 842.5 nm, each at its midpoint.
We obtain 0.15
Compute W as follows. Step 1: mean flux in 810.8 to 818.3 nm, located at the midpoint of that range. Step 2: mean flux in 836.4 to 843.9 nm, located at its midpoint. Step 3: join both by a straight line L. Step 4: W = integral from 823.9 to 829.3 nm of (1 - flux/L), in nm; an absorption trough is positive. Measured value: 0.70 nm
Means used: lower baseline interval 21.1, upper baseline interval 10.7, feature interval 14.1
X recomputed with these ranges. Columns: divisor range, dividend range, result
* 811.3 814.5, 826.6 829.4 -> 0.70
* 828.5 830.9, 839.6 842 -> 0.85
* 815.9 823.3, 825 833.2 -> 0.61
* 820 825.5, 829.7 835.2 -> 0.68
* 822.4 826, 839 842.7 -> 0.66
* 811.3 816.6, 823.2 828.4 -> 0.71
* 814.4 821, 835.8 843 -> 0.47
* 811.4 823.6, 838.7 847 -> 0.50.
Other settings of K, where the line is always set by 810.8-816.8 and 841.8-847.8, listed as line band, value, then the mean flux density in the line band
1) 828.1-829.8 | 0.22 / 12.6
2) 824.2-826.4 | 0.10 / 15.1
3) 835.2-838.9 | 0.14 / 11.2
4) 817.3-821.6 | -0.17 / 21.7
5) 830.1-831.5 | 0.20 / 12.3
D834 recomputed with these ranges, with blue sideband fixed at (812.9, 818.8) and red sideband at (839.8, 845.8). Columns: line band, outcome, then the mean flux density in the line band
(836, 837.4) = 0.19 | 11.1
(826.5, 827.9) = 0.28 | 13.7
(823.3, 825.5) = 0.19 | 15.8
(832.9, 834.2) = 0.24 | 11.7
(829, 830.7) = 0.29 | 12.5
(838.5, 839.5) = 0.13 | 10.8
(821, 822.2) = 0.07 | 18.9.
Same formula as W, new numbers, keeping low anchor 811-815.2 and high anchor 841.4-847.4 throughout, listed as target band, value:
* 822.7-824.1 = -0.04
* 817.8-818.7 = -0.28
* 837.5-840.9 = 0.27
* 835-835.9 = 0.07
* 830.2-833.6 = 0.44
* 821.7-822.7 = -0.10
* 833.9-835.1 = 0.10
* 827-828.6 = 0.19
